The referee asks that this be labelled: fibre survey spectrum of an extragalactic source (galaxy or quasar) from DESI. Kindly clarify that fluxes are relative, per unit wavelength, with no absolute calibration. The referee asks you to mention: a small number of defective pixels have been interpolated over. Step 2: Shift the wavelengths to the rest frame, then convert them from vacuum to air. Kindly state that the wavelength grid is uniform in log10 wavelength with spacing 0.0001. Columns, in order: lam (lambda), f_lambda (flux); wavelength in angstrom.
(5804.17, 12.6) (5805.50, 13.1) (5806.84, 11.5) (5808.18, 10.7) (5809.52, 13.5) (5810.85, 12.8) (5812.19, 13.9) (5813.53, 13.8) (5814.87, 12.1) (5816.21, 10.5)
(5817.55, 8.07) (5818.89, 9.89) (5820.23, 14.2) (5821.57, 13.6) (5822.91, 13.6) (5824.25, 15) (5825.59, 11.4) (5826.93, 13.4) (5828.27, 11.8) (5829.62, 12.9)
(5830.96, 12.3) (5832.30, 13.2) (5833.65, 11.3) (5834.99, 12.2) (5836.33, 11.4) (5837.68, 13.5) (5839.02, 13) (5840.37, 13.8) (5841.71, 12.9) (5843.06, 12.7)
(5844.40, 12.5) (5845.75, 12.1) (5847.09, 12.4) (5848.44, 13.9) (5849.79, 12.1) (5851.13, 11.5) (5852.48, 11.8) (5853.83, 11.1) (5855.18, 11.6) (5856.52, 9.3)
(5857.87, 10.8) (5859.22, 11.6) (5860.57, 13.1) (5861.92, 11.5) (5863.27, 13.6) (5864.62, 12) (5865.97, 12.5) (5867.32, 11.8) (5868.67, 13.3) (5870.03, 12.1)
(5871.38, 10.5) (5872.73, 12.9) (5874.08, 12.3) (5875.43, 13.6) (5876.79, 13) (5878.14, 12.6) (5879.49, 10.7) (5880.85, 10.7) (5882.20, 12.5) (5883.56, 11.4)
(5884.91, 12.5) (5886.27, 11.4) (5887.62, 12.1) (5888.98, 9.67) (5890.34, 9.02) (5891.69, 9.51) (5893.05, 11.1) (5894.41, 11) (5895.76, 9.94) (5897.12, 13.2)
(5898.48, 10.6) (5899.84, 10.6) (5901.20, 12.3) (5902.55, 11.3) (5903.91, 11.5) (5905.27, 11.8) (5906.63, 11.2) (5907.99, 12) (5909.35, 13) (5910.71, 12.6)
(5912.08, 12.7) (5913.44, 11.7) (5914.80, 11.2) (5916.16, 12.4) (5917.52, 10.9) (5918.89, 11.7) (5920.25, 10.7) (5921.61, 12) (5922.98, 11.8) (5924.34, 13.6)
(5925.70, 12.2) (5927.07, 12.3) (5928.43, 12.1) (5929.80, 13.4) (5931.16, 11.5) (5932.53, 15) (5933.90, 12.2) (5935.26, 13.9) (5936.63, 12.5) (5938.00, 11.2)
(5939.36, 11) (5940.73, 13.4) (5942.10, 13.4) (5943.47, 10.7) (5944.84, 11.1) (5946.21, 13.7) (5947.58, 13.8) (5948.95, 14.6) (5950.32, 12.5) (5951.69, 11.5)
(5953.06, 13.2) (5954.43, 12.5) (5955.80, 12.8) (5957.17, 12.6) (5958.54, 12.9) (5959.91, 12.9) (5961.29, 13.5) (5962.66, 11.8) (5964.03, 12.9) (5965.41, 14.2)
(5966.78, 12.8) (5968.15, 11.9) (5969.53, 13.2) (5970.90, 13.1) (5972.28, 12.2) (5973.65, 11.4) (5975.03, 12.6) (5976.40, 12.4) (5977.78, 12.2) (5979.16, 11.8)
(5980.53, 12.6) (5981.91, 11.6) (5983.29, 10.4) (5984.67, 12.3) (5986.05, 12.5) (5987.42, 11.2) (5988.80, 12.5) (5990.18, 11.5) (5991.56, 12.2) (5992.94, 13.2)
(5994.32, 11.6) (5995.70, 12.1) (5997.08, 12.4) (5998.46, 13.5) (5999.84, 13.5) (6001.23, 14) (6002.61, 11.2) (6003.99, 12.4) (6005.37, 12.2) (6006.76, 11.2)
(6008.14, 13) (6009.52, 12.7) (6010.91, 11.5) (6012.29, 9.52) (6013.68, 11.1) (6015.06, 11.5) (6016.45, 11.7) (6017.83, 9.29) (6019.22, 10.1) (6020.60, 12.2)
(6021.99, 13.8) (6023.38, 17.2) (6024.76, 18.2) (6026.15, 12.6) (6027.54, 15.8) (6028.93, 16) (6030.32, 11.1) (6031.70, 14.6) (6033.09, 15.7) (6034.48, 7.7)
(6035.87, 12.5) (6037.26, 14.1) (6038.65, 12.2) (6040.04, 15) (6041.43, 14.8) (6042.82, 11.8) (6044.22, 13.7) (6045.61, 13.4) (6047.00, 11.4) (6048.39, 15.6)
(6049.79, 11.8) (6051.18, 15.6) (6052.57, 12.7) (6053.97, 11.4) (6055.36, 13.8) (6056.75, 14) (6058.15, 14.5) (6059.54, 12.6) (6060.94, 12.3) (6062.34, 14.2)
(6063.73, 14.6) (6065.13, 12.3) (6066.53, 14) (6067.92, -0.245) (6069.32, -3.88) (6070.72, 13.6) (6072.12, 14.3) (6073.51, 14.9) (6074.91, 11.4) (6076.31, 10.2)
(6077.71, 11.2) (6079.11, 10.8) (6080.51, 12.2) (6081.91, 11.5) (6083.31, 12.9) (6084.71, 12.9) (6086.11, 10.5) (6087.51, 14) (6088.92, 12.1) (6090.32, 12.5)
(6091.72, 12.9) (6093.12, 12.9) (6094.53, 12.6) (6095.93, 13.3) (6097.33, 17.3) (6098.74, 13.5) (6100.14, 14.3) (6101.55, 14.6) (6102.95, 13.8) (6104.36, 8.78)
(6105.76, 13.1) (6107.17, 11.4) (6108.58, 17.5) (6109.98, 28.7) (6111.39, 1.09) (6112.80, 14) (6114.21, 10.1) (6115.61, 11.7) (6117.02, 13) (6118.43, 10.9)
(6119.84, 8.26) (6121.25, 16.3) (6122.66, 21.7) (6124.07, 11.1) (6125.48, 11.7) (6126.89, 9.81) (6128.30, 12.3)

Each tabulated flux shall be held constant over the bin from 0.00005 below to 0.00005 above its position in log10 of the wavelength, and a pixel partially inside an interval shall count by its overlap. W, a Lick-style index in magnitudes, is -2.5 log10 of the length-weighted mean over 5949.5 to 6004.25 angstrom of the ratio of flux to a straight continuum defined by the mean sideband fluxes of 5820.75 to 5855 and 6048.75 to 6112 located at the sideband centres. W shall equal 0.01 mag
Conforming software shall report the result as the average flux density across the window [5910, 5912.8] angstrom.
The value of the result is 12.6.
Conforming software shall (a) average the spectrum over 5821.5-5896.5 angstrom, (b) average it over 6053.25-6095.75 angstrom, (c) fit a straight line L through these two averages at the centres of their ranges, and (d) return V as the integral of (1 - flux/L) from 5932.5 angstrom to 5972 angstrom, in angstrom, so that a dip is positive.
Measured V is -2.7 angstrom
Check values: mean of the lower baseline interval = 12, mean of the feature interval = 12.7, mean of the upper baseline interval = 11.8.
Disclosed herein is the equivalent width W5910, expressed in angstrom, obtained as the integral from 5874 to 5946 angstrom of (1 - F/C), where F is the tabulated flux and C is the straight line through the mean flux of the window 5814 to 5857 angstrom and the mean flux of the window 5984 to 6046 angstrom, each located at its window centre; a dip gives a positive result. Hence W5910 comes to 3.4 angstrom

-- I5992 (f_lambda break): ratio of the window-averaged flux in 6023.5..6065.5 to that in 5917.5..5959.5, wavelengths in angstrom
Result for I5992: 1.09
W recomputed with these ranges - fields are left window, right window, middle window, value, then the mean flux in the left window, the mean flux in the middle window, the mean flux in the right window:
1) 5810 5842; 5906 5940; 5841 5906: 0.06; 12.5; 11.7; 12.2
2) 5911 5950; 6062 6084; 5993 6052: -0.14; 12.4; 12.9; 10.8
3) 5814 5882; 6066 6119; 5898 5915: 0.04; 12.2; 11.8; 12.1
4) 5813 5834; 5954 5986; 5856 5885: 0.03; 12.3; 12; 12.5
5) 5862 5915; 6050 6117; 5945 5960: -0.09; 11.7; 12.9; 12.4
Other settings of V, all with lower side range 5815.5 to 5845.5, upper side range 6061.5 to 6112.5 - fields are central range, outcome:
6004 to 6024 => 0.64 angstrom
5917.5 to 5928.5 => 0.35 angstrom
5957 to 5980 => -0.50 angstrom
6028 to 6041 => -1.03 angstrom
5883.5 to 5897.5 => 1.65 angstrom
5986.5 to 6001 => -0.11 angstrom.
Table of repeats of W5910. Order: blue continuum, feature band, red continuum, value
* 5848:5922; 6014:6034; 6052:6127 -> -2.0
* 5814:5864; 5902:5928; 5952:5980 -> 1.1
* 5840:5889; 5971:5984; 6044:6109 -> 0.3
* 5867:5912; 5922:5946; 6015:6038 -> -0.6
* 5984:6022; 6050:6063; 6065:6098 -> -2.0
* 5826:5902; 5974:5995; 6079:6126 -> 0.8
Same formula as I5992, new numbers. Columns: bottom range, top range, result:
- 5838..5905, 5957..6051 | 1.07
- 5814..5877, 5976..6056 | 1.04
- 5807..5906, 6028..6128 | 1.06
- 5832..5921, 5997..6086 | 1.05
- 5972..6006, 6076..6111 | 1.09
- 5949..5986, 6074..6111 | 1.06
